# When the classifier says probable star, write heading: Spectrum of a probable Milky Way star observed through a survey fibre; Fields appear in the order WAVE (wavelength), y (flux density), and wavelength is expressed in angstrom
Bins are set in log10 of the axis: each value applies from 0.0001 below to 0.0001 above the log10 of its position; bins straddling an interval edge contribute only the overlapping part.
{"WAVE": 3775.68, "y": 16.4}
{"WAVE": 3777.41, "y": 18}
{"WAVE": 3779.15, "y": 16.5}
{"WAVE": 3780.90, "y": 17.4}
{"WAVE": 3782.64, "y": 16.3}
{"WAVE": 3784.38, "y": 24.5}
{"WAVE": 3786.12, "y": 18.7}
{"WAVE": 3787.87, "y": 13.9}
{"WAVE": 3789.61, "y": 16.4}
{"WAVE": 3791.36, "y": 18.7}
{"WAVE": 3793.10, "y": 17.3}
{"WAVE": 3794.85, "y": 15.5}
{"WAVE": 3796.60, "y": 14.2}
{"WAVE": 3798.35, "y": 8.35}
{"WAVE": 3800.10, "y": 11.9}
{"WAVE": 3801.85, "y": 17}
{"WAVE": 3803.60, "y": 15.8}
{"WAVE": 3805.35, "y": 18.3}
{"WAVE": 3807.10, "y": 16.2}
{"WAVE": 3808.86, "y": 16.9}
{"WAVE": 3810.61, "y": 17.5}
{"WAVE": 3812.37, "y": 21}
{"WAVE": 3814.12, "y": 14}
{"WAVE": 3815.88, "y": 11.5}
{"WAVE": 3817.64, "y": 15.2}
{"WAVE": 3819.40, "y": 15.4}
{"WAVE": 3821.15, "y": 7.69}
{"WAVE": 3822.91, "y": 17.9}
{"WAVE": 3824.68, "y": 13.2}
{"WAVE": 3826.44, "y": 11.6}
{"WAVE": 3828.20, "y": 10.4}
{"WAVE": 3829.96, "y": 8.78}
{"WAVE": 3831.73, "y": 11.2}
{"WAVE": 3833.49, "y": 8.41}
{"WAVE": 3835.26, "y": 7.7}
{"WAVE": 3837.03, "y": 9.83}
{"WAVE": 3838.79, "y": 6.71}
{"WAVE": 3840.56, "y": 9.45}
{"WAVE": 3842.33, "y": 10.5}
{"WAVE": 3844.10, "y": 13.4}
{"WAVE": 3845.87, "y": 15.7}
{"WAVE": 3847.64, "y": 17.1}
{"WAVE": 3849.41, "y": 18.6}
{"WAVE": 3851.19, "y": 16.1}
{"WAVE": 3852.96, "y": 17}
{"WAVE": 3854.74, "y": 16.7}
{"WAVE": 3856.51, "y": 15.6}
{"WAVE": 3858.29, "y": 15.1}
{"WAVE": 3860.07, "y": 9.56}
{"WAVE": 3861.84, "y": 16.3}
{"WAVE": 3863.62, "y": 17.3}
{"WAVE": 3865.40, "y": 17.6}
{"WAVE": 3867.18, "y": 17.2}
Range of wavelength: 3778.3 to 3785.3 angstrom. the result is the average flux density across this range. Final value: 18.7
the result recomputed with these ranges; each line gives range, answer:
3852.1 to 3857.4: 16.4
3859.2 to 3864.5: 14.4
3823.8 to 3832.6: 11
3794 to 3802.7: 13.4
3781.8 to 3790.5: 18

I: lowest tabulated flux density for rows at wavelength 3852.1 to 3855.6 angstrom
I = 16.7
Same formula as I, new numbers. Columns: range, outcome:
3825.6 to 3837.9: 7.7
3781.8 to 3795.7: 13.9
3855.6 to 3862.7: 9.56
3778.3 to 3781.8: 16.5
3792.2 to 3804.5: 8.35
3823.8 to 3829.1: 10.4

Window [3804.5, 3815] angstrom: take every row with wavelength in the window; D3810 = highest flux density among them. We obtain 21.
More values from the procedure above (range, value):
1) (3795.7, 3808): 18.3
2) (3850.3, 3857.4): 17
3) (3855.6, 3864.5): 17.3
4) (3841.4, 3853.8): 18.6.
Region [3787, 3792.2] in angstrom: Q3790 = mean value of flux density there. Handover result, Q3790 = 16.3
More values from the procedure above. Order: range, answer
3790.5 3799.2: 14.8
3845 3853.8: 16.9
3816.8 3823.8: 14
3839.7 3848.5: 13.2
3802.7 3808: 16.8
